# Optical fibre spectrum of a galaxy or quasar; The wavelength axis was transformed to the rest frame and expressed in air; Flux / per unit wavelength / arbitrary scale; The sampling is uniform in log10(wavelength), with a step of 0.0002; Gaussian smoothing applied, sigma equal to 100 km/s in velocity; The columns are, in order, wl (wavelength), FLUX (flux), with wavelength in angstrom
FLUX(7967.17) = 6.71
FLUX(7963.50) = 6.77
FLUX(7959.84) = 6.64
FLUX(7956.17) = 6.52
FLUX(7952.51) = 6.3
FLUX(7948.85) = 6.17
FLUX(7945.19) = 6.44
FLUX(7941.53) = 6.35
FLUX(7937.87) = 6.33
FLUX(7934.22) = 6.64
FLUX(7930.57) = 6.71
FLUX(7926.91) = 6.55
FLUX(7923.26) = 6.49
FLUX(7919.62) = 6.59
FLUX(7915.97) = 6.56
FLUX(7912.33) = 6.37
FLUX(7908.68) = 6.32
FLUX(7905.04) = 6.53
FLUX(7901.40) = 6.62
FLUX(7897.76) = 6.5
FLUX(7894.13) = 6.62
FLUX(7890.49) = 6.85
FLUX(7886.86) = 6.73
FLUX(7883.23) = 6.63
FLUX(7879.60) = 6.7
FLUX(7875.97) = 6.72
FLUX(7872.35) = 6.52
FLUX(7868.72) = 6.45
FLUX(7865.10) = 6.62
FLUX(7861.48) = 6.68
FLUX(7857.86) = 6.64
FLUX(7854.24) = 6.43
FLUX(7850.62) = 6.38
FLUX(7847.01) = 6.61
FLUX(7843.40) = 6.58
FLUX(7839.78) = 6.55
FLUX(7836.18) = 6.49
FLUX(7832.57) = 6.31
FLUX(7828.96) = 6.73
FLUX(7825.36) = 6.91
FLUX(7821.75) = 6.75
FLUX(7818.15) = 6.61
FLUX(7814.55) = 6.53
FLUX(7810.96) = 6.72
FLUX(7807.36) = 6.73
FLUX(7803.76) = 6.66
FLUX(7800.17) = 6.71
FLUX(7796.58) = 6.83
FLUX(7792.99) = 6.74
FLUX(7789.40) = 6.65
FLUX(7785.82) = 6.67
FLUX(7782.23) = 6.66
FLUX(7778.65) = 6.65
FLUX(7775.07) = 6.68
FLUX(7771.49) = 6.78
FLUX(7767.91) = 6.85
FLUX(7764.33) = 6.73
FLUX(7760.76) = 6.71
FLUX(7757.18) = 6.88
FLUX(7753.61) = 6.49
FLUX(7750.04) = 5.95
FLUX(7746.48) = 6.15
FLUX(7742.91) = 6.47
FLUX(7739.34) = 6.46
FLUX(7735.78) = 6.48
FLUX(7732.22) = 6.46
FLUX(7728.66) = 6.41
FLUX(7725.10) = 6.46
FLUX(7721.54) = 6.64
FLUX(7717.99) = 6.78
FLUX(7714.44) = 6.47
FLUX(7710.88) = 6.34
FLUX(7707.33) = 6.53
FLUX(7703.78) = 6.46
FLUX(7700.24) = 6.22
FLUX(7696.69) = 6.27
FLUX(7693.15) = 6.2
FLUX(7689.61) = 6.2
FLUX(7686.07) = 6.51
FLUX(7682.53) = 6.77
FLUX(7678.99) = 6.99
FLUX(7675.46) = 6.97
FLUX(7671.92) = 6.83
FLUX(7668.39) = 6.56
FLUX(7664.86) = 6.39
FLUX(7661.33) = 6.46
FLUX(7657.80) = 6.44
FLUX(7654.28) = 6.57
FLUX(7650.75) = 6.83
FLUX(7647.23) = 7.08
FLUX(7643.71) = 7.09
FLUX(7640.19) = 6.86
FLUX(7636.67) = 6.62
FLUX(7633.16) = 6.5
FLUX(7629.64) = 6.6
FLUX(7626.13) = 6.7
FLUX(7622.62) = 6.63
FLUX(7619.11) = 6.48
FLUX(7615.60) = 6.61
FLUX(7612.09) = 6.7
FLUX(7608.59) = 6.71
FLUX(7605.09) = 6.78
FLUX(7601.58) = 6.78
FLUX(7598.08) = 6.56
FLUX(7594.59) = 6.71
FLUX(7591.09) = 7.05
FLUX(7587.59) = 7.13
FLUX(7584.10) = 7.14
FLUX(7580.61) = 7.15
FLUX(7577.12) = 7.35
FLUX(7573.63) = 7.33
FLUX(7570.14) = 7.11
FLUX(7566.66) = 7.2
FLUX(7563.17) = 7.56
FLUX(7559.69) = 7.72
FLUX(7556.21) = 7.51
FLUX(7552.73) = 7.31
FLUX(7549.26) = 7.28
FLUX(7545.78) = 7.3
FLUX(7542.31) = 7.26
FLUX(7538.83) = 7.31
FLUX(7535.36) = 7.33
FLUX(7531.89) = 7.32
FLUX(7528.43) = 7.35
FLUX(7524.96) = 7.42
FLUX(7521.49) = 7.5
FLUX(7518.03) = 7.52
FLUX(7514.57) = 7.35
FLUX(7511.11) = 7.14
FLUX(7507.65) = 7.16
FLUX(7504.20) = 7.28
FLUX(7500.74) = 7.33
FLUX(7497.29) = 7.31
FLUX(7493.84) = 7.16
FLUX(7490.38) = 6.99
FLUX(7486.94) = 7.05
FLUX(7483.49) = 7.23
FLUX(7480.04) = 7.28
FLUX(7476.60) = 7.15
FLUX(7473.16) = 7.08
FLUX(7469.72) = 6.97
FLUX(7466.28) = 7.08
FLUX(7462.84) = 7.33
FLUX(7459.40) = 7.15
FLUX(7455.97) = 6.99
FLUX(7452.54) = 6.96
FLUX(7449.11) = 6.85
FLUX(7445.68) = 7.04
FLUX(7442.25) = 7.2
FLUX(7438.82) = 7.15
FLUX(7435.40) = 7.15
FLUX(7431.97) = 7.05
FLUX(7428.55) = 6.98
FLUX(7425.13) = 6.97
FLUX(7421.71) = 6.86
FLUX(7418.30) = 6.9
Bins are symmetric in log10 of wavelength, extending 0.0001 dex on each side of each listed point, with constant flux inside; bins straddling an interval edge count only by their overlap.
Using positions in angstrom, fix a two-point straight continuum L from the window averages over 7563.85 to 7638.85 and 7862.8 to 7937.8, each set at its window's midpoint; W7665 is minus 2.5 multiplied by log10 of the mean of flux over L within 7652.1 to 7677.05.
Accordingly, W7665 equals 0.03 mag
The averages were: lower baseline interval 6.86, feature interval 6.6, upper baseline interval 6.58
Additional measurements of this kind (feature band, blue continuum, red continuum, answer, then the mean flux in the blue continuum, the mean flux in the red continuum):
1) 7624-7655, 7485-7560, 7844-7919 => 0.047 mag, 7.31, 6.57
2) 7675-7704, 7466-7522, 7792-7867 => 0.061 mag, 7.21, 6.63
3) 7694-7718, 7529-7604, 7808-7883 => 0.081 mag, 7.21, 6.6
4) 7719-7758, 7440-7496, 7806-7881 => 0.050 mag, 7.1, 6.6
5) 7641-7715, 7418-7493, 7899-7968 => 0.036 mag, 7.07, 6.5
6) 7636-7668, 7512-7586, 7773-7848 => 0.059 mag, 7.35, 6.66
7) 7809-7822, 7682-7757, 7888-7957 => -0.031 mag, 6.42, 6.5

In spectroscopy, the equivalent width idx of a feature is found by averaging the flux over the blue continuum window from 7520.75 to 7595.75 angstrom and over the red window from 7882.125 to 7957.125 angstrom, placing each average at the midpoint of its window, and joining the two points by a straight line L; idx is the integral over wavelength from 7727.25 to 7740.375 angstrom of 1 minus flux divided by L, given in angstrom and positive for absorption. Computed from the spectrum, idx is 0.9 angstrom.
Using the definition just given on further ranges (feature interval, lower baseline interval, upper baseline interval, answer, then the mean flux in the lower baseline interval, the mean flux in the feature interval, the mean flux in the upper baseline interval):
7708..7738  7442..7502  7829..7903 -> 1.21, 7.12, 6.51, 6.59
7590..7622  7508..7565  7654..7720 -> 1.31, 7.38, 6.7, 6.52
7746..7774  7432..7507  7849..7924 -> 0.62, 7.13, 6.59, 6.57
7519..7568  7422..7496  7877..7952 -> -2.85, 7.08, 7.39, 6.53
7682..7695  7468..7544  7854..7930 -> 1.03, 7.25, 6.39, 6.58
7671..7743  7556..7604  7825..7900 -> 3.99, 7.15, 6.52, 6.6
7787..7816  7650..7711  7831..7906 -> -0.60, 6.53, 6.7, 6.58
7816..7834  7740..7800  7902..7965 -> -0.25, 6.62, 6.66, 6.49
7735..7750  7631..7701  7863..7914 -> 0.63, 6.62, 6.33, 6.59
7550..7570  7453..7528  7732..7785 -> -1.08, 7.21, 7.43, 6.56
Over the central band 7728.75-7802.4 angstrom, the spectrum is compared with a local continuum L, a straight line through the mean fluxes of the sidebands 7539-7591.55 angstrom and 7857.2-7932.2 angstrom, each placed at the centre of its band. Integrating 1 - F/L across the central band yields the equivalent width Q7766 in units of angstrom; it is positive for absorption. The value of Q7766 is 2.90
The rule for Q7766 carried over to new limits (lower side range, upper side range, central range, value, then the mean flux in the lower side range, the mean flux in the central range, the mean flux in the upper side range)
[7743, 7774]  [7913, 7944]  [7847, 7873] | 0.00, 6.56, 6.54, 6.52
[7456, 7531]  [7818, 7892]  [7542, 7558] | -0.47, 7.23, 7.34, 6.61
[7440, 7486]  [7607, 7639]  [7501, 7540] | -2.29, 7.1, 7.34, 6.62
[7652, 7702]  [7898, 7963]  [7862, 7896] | -0.82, 6.53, 6.65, 6.48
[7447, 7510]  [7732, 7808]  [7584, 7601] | 0.10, 7.13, 6.89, 6.61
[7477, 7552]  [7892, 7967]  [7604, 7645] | 2.26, 7.28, 6.68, 6.51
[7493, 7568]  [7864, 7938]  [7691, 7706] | 1.52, 7.35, 6.3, 6.58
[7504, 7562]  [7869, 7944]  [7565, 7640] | 3.80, 7.36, 6.85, 6.56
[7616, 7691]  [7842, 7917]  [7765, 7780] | -0.27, 6.67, 6.74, 6.57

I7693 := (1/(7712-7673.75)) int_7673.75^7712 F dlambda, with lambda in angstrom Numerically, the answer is 6.5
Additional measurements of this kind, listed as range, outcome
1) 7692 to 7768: 6.47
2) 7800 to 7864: 6.61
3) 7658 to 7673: 6.53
